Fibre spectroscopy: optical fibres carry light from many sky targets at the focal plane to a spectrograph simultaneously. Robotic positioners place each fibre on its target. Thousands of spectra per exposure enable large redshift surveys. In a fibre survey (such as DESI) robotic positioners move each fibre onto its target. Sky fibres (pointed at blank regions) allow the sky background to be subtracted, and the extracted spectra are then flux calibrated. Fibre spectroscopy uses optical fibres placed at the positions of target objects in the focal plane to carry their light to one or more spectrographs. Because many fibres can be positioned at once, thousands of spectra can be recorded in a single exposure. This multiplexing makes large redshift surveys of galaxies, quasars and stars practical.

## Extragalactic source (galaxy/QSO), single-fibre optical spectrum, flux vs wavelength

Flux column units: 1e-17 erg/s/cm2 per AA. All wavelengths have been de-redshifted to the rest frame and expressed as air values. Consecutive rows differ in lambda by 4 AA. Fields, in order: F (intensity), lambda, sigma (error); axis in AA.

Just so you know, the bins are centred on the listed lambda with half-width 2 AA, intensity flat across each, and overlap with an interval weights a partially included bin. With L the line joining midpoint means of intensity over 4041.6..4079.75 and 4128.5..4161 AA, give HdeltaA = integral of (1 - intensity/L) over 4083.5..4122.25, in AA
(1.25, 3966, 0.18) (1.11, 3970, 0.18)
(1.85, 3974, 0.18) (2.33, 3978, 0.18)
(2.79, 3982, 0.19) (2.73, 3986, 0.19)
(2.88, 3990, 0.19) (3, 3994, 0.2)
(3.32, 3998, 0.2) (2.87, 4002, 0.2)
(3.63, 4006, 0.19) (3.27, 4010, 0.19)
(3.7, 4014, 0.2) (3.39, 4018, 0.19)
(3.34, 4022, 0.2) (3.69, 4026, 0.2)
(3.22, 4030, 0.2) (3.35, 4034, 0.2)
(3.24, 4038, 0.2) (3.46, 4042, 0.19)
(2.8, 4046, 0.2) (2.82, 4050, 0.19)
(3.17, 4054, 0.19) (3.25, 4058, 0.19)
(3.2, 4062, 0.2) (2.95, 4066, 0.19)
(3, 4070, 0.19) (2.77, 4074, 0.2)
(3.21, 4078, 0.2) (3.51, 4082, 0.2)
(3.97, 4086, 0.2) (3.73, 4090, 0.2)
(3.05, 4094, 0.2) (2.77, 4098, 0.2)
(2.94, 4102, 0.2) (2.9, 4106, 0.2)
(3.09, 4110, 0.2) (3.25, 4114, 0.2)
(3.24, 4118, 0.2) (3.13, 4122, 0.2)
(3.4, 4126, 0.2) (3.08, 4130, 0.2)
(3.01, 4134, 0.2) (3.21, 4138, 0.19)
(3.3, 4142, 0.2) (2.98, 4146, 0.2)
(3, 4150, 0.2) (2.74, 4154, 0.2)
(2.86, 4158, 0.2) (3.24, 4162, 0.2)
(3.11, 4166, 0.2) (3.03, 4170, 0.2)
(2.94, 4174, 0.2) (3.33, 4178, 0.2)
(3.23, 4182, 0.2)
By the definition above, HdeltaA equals -2.26 AA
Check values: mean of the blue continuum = 3.05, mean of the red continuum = 3.03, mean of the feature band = 3.21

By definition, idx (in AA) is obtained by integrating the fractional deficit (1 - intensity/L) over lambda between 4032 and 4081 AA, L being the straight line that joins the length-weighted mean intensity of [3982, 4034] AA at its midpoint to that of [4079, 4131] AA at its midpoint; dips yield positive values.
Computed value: 1.9 AA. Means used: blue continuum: 3.24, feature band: 3.11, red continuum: 3.24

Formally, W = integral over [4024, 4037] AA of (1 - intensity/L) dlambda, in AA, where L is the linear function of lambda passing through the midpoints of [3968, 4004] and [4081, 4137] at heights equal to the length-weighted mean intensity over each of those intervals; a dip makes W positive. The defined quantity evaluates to -2.9 AA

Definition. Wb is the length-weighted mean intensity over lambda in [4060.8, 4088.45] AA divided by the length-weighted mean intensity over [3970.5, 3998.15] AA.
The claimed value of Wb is 1.26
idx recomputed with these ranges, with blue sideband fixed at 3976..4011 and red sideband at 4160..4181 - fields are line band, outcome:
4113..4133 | -0.8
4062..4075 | 0.3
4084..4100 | -1.7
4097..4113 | 0.6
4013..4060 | -4.2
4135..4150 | -0.1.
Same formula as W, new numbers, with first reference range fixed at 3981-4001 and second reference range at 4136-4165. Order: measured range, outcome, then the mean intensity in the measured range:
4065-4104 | -2.4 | 3.2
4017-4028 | -1.9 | 3.48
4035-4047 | -0.9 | 3.21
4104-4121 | -0.5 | 3.12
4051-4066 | -0.8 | 3.15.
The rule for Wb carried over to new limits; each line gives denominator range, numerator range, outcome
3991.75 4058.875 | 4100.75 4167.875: 0.95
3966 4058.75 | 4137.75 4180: 1.03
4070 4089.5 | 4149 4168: 0.89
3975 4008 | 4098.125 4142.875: 1.07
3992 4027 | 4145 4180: 0.90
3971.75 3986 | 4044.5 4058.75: 1.27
